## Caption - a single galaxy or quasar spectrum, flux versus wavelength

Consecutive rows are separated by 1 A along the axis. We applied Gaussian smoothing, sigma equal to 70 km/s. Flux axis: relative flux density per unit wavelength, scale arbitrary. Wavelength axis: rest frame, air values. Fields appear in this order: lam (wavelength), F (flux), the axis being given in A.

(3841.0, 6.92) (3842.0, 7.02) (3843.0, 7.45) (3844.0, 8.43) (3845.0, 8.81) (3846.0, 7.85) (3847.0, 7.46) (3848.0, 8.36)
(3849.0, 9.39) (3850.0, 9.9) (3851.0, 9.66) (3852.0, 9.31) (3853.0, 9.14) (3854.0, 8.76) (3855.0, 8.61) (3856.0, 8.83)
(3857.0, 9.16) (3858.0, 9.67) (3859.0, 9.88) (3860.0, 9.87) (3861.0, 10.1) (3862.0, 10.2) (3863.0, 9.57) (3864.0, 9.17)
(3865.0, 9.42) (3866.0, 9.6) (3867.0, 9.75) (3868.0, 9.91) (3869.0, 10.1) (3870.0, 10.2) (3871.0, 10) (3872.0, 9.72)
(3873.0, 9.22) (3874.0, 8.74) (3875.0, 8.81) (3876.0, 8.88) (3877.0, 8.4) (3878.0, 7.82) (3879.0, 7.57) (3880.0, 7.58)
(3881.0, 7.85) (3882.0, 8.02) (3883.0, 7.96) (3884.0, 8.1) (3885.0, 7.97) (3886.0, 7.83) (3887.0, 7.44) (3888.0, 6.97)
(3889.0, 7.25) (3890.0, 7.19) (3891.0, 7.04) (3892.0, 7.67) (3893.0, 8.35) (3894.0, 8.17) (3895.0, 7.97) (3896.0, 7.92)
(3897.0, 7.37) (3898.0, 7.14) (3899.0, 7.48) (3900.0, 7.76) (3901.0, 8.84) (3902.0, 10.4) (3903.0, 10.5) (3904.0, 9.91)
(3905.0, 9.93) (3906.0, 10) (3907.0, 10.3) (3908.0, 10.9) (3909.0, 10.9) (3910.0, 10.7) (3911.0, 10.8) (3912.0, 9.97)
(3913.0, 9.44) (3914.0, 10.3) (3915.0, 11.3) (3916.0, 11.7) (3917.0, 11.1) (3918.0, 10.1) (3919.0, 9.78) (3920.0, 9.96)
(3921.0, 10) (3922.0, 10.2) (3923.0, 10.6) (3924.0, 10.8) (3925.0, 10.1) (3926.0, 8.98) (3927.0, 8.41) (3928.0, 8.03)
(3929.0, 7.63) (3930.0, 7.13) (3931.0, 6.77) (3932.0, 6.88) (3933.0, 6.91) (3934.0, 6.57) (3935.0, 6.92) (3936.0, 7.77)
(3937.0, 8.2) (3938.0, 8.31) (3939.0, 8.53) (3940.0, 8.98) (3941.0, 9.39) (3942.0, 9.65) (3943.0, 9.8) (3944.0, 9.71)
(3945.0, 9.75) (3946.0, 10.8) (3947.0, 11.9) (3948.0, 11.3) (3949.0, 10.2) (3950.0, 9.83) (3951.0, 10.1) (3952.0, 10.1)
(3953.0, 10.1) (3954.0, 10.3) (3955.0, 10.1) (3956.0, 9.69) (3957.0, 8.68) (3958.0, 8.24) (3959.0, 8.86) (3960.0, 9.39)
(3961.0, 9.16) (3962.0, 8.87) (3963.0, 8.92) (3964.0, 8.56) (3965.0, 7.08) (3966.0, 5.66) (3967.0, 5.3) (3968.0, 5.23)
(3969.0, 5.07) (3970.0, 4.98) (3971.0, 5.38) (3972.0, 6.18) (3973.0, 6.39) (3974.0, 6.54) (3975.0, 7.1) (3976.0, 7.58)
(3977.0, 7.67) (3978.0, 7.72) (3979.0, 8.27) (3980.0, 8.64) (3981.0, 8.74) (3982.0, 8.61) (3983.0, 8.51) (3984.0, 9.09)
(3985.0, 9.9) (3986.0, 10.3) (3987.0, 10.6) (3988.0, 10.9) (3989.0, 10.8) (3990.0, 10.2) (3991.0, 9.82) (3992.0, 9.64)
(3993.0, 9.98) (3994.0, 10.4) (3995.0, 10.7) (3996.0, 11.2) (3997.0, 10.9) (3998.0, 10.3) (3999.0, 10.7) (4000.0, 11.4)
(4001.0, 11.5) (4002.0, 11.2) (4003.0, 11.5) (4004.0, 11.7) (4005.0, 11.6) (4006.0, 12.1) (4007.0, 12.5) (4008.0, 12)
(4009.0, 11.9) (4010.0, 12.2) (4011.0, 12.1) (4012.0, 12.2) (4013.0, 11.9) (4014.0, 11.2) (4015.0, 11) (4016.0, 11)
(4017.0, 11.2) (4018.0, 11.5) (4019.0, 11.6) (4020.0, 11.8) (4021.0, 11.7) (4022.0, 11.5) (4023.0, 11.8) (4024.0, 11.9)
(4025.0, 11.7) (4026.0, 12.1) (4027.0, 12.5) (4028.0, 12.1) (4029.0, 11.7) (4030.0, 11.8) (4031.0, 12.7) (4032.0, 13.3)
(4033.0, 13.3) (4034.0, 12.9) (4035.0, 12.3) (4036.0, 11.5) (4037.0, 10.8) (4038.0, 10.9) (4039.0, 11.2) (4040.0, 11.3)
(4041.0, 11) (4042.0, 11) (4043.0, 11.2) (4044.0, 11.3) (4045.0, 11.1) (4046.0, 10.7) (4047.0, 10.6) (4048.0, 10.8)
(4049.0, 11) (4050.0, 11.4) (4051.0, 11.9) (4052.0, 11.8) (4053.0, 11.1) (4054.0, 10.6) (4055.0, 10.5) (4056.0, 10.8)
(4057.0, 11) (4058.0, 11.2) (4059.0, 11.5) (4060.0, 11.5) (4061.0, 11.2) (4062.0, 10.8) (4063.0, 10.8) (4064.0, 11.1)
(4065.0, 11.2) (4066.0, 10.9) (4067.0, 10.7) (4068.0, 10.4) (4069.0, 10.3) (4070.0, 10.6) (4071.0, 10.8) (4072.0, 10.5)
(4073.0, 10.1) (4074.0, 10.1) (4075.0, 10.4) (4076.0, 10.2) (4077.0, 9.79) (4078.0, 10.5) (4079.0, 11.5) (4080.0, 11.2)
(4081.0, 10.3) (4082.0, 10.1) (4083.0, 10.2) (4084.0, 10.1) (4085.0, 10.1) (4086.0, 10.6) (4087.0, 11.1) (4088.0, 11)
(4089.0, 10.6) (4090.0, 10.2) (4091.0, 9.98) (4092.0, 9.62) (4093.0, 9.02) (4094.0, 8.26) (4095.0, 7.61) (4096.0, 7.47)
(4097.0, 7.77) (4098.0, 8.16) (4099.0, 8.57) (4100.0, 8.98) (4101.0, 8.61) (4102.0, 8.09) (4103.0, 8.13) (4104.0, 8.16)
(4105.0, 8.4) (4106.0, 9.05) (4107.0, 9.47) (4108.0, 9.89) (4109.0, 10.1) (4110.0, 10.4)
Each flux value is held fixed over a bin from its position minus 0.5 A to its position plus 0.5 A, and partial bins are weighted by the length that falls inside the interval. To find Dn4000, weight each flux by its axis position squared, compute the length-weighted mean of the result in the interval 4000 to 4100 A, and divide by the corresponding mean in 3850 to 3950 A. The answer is 1.30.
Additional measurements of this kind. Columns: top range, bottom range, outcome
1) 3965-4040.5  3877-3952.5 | 1.20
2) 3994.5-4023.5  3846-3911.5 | 1.38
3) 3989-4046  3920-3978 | 1.41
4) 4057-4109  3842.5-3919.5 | 1.22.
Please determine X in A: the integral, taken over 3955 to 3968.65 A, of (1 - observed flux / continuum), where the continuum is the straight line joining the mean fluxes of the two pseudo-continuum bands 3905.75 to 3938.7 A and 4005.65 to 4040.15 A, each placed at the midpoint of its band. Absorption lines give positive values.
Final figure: 3.0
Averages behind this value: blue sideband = 9.31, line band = 8.02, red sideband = 11.9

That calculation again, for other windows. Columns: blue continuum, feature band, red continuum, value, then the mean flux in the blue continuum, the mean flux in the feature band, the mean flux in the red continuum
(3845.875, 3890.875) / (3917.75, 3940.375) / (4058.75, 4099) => 1.6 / 8.82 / 8.57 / 10.2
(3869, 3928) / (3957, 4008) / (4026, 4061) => 7.0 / 9.07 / 9.06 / 11.5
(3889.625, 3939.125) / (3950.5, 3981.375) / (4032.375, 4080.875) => 5.8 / 9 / 7.89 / 11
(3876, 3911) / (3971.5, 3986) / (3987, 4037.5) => 3.6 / 8.49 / 8.01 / 11.5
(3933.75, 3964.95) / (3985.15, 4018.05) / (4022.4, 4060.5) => -1.8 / 9.3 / 11.1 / 11.5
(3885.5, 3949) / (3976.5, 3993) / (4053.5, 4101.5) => 0.3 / 9.06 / 9.36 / 10.2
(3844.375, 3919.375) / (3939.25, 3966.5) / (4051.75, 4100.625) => 0.1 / 9.06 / 9.44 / 10.2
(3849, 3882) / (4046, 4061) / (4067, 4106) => -2.3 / 9.22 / 11.1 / 9.68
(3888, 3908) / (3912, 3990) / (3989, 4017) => 7.9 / 8.51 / 8.81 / 11.2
